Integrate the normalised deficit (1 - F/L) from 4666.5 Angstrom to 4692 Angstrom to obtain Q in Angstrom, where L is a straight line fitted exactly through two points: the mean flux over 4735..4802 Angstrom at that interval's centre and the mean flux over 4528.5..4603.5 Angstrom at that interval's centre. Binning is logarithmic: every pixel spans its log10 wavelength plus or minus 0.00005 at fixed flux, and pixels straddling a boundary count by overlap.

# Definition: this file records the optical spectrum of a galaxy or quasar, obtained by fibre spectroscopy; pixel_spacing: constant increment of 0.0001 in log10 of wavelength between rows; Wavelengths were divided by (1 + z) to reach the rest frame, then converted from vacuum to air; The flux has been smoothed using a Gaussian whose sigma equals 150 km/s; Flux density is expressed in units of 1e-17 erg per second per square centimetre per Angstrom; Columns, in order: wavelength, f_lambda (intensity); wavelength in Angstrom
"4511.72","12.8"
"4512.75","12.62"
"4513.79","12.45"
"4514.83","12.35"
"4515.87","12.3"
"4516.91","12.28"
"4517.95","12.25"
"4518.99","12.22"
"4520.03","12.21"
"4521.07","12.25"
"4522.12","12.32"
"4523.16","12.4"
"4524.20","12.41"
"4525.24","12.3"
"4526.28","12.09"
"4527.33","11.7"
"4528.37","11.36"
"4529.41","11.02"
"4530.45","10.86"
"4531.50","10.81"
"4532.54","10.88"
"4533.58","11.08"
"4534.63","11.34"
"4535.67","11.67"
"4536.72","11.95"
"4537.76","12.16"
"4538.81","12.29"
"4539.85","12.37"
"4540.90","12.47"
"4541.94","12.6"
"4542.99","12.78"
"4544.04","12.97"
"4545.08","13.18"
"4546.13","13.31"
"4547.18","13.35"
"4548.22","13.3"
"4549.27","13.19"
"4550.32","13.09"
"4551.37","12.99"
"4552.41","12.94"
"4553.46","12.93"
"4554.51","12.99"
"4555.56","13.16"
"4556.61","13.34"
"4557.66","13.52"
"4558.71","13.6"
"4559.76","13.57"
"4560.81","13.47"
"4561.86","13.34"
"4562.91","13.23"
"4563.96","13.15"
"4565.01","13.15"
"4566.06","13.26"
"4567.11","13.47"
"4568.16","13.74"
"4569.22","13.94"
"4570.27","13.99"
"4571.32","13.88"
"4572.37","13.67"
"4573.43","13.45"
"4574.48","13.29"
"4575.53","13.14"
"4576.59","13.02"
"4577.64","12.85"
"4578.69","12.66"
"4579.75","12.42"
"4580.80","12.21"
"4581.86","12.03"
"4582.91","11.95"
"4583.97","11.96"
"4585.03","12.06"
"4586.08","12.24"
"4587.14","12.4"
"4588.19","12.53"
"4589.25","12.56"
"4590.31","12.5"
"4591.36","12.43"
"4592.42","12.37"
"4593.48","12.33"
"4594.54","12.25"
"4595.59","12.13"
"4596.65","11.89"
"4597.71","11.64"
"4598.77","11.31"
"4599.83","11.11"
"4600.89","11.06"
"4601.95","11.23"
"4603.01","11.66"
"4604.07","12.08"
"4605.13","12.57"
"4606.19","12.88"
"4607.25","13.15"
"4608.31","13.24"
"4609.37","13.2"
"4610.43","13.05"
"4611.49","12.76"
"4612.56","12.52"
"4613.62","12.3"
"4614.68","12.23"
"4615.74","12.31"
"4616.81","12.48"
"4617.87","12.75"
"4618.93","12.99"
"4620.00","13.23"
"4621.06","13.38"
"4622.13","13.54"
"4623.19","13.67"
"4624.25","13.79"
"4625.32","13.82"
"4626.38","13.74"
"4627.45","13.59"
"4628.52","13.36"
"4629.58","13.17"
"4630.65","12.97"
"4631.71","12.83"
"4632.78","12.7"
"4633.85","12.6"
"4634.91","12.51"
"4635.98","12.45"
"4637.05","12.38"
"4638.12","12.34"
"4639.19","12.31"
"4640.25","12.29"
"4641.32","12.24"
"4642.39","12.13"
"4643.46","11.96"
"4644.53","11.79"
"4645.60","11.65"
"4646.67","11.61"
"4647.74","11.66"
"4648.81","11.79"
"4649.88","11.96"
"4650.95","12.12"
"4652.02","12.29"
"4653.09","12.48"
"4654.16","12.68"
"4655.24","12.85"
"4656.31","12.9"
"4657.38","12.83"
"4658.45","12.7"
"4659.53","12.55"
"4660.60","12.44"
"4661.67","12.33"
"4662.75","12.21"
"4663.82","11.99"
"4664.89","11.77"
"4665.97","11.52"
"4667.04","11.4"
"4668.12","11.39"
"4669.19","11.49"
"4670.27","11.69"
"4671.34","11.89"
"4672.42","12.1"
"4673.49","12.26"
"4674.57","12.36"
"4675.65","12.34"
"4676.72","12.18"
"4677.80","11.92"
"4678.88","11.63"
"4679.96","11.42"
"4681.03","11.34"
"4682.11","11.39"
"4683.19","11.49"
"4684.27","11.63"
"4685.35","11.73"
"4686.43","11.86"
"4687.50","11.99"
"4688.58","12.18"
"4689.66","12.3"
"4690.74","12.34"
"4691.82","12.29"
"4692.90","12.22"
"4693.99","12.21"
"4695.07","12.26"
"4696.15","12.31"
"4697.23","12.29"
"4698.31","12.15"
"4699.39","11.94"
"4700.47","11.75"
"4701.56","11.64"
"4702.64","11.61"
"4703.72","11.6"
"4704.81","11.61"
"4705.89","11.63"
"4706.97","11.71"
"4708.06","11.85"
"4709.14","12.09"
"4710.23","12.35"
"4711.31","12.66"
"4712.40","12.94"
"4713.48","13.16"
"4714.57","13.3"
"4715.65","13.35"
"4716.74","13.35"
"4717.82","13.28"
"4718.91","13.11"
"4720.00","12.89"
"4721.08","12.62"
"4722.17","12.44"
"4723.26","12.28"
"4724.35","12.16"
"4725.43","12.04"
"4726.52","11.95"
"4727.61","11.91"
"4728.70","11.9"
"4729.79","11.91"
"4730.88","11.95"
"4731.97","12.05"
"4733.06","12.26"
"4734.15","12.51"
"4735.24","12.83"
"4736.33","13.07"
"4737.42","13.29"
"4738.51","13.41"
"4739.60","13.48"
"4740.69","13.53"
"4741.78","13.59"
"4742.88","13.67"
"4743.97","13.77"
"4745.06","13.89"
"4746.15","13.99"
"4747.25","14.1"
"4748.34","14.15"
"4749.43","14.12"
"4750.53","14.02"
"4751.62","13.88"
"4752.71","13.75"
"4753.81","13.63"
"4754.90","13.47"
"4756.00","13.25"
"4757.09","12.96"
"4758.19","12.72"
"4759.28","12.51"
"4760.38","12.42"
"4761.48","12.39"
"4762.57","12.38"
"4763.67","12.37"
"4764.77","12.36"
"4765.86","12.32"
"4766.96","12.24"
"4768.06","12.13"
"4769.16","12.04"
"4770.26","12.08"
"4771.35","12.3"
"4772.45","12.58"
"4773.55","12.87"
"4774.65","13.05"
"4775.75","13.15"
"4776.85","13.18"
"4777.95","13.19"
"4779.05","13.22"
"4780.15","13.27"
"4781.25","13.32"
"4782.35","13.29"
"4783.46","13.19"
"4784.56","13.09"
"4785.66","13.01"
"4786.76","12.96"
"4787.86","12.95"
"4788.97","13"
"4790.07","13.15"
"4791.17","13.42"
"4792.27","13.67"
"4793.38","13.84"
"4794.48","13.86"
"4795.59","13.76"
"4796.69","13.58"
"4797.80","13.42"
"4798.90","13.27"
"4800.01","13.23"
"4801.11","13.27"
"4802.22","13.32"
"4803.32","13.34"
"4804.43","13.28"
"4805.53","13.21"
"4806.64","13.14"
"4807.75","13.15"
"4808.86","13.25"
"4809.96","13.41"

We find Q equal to 2.1 Angstrom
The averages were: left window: 12.6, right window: 13.2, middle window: 11.9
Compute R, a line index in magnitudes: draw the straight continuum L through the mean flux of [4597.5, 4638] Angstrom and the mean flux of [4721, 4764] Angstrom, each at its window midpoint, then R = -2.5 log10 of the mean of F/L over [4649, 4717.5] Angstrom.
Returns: 0.06 mag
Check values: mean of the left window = 12.7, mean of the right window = 13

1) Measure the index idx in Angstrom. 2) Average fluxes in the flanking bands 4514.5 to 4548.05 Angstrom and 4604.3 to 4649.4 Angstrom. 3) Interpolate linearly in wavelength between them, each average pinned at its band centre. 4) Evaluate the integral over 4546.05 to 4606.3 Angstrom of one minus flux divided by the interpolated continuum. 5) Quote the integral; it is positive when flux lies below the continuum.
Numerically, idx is -1.7 Angstrom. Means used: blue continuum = 12.1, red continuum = 12.7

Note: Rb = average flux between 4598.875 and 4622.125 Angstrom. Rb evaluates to 12.5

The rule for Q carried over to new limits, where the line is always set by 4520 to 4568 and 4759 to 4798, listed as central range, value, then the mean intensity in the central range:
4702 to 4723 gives 0.55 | 12.5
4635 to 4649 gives 0.72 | 12.1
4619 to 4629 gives -0.67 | 13.5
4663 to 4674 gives 0.86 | 11.8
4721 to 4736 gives 0.76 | 12.2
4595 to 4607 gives 0.80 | 11.8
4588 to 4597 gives 0.22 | 12.3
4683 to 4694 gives 0.66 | 12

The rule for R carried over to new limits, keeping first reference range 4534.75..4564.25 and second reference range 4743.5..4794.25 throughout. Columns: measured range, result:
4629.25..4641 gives 0.036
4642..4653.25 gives 0.094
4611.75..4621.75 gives 0.025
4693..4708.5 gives 0.100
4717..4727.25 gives 0.044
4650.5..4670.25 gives 0.071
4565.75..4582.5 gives -0.019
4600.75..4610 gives 0.049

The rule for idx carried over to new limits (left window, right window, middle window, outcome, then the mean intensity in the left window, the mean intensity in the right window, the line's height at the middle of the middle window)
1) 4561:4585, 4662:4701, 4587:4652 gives 0.5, 13.1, 11.9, 12.6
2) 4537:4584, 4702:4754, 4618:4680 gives 2.5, 13.1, 12.8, 12.9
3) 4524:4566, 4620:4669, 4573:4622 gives 0.4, 12.6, 12.5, 12.5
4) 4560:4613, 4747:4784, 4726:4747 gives 0.0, 12.7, 13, 12.9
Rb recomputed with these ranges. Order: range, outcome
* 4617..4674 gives 12.5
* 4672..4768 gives 12.5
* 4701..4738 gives 12.4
